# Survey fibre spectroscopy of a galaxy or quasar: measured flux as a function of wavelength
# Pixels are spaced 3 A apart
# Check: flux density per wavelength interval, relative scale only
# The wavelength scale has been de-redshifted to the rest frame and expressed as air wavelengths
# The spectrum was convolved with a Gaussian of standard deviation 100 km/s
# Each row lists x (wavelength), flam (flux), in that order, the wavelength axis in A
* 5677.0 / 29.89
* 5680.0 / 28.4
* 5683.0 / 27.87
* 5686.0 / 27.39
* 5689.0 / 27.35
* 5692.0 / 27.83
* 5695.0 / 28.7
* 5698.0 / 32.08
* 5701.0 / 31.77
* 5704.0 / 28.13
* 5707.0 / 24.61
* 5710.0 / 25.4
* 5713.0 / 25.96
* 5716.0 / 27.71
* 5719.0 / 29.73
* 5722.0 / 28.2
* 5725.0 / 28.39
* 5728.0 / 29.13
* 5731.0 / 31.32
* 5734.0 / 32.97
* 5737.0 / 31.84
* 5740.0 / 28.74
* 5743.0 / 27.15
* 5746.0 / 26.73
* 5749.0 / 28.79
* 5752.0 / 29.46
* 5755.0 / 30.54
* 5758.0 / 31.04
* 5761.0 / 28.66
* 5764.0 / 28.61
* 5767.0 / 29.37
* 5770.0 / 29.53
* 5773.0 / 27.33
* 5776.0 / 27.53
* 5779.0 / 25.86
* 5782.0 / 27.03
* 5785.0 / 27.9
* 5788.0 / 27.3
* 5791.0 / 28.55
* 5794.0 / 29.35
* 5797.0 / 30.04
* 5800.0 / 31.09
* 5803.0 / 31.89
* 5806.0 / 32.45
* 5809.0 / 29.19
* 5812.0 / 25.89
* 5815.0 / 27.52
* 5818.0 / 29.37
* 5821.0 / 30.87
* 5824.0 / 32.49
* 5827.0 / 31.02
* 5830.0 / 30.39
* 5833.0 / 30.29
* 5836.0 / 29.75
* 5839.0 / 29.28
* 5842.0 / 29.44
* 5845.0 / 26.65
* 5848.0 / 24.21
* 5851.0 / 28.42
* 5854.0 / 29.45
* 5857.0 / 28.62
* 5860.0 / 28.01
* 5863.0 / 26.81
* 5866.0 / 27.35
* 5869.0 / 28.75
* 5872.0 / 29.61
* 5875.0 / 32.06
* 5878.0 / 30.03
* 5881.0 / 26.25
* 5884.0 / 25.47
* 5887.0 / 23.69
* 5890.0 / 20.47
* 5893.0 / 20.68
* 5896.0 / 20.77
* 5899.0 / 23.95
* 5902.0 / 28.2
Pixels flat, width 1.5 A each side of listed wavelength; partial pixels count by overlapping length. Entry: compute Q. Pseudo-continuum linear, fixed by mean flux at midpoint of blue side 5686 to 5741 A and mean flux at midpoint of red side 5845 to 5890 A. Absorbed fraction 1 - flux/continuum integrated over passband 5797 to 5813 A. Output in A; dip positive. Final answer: -1.2 A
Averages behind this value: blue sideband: 28.8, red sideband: 27.5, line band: 30.2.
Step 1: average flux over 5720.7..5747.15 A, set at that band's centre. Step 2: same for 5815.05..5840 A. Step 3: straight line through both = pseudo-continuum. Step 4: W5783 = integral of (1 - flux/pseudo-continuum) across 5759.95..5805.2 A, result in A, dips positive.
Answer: 1.7 A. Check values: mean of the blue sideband 29.4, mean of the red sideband 30.3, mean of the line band 28.7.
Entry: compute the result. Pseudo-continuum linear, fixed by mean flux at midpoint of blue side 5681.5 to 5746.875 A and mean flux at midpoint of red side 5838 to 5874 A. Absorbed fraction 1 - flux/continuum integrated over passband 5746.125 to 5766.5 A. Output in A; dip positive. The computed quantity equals -0.6 A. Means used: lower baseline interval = 28.6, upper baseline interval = 28.1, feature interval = 29.3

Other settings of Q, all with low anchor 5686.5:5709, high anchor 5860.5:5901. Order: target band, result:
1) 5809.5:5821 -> -0.6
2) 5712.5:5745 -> -1.4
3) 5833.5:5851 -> -1.0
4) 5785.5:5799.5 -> -0.9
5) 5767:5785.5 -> -0.2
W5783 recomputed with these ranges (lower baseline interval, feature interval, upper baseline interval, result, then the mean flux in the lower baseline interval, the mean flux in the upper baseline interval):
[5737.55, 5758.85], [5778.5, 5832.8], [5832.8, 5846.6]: -0.9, 29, 28.9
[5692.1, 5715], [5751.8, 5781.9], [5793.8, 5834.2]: 0.6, 28.1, 30.2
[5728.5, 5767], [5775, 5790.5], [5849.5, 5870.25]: 1.1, 29.6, 28.2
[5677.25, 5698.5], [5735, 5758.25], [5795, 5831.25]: 0.0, 28.4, 30.2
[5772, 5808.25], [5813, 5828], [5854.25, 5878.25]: -0.6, 28.9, 28.9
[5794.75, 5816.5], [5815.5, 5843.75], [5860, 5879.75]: -0.7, 29.7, 29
